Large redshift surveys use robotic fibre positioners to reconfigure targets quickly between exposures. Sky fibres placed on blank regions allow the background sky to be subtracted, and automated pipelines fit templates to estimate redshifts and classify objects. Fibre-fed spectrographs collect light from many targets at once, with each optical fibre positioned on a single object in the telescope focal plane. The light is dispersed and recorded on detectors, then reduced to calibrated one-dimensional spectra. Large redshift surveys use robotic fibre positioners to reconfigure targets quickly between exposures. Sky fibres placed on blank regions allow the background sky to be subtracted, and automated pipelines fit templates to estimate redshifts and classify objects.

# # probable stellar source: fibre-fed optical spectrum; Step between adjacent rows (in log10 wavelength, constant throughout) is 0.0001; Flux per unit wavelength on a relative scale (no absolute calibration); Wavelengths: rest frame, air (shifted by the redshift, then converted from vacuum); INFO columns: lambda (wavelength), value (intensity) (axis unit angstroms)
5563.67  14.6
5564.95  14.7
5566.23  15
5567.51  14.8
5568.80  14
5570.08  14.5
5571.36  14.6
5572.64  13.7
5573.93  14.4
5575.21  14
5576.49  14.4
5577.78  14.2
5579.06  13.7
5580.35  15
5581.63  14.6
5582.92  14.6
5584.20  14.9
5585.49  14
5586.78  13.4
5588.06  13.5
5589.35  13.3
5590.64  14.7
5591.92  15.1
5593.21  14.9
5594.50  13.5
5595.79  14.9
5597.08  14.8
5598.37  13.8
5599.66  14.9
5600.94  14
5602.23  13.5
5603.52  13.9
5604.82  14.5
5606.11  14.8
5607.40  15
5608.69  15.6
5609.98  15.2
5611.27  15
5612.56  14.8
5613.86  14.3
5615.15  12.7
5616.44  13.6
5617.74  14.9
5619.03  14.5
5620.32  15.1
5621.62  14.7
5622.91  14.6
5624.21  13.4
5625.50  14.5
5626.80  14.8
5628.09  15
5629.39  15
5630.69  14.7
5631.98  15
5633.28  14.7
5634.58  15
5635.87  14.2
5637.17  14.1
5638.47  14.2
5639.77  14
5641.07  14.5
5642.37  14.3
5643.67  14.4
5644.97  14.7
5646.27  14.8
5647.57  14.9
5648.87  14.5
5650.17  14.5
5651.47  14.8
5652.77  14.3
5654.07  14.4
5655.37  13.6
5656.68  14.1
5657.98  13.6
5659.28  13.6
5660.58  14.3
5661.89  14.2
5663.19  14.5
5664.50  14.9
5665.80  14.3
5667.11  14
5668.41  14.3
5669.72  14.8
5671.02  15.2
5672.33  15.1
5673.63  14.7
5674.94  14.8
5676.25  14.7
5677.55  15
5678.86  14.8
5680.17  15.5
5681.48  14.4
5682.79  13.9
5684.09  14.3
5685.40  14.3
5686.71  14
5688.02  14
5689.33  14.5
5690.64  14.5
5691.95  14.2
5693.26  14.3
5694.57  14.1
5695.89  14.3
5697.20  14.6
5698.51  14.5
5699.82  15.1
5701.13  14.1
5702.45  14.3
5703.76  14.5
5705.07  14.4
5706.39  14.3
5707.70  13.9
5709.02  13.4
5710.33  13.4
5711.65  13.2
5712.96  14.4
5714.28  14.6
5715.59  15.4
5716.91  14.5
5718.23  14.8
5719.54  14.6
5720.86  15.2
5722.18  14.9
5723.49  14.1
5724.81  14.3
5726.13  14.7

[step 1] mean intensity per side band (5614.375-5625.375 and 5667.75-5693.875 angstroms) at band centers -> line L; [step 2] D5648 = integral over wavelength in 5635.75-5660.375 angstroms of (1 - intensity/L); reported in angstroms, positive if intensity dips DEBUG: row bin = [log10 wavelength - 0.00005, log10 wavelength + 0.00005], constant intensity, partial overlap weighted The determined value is 0.1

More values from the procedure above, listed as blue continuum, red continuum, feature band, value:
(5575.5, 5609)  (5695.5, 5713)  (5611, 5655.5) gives -0.6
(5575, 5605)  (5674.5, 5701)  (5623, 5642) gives -0.2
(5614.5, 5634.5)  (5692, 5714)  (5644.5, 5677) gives -0.3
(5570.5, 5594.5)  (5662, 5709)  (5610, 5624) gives -0.1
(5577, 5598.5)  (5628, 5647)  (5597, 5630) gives -0.1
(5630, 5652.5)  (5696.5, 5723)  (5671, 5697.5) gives -0.1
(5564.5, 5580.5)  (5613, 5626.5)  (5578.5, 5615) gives -0.3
